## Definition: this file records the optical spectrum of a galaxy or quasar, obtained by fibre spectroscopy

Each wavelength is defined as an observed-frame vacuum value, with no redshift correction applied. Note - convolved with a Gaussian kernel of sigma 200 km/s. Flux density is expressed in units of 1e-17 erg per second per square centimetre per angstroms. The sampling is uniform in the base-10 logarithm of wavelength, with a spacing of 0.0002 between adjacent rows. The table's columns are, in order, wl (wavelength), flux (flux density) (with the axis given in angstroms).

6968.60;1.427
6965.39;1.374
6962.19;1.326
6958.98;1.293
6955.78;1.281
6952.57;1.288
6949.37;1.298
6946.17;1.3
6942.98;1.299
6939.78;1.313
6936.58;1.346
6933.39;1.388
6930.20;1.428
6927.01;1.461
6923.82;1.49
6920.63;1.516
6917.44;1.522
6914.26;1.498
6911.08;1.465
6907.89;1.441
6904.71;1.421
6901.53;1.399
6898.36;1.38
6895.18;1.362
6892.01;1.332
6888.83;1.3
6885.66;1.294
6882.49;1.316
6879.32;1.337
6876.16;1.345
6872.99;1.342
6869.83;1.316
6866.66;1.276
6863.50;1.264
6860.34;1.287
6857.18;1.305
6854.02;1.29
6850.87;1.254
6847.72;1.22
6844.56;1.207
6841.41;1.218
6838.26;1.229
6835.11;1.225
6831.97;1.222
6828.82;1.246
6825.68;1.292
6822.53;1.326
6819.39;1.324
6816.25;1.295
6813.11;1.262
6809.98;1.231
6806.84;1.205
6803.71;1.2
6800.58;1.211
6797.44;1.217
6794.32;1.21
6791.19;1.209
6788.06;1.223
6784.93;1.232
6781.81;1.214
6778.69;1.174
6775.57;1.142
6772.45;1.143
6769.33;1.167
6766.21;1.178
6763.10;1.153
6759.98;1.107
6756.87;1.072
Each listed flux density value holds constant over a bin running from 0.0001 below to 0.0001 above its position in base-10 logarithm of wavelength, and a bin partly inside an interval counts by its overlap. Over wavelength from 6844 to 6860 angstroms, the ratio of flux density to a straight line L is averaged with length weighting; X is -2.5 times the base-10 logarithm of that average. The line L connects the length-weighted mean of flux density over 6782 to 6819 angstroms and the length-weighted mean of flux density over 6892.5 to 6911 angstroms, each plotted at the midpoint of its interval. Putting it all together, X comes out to 0.05 mag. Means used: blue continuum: 1.23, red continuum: 1.4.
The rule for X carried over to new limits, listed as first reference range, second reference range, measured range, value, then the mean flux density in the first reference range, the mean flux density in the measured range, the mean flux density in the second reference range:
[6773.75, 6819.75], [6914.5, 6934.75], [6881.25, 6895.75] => 0.066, 1.22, 1.32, 1.47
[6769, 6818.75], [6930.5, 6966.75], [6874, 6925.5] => -0.091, 1.21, 1.4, 1.32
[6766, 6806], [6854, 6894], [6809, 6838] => -0.022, 1.19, 1.27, 1.31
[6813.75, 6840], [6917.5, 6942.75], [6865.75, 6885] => 0.014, 1.27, 1.32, 1.42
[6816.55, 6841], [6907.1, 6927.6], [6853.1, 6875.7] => 0.045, 1.27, 1.3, 1.49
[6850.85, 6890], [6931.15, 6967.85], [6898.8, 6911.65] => -0.089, 1.3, 1.42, 1.32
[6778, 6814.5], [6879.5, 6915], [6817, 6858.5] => 0.020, 1.22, 1.26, 1.38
